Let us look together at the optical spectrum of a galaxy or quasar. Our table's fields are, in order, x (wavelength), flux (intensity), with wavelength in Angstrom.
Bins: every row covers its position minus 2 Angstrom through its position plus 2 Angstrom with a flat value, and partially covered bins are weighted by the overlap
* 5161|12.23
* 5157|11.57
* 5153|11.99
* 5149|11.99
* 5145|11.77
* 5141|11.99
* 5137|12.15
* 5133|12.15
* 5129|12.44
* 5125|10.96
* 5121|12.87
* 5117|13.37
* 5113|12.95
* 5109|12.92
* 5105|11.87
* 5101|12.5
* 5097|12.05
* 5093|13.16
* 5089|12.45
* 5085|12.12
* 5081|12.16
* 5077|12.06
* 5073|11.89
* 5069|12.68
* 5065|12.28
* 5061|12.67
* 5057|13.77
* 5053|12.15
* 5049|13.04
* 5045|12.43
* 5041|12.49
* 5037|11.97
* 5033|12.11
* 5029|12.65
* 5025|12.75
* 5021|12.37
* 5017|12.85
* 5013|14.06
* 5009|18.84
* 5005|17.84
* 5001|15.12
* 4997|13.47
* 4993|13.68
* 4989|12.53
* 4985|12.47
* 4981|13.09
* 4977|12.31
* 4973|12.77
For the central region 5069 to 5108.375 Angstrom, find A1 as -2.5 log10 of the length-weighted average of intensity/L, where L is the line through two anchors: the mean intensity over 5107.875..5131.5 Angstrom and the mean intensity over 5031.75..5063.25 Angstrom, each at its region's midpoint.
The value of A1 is 0.02 mag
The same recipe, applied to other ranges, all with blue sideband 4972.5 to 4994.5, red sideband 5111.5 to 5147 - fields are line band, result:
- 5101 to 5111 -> 0.00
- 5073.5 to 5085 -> 0.03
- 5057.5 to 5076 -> 0.00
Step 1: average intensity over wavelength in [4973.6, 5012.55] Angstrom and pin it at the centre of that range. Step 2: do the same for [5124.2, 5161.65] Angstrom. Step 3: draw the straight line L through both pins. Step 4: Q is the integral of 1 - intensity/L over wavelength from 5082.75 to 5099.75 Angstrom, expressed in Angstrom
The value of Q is 0.42 Angstrom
